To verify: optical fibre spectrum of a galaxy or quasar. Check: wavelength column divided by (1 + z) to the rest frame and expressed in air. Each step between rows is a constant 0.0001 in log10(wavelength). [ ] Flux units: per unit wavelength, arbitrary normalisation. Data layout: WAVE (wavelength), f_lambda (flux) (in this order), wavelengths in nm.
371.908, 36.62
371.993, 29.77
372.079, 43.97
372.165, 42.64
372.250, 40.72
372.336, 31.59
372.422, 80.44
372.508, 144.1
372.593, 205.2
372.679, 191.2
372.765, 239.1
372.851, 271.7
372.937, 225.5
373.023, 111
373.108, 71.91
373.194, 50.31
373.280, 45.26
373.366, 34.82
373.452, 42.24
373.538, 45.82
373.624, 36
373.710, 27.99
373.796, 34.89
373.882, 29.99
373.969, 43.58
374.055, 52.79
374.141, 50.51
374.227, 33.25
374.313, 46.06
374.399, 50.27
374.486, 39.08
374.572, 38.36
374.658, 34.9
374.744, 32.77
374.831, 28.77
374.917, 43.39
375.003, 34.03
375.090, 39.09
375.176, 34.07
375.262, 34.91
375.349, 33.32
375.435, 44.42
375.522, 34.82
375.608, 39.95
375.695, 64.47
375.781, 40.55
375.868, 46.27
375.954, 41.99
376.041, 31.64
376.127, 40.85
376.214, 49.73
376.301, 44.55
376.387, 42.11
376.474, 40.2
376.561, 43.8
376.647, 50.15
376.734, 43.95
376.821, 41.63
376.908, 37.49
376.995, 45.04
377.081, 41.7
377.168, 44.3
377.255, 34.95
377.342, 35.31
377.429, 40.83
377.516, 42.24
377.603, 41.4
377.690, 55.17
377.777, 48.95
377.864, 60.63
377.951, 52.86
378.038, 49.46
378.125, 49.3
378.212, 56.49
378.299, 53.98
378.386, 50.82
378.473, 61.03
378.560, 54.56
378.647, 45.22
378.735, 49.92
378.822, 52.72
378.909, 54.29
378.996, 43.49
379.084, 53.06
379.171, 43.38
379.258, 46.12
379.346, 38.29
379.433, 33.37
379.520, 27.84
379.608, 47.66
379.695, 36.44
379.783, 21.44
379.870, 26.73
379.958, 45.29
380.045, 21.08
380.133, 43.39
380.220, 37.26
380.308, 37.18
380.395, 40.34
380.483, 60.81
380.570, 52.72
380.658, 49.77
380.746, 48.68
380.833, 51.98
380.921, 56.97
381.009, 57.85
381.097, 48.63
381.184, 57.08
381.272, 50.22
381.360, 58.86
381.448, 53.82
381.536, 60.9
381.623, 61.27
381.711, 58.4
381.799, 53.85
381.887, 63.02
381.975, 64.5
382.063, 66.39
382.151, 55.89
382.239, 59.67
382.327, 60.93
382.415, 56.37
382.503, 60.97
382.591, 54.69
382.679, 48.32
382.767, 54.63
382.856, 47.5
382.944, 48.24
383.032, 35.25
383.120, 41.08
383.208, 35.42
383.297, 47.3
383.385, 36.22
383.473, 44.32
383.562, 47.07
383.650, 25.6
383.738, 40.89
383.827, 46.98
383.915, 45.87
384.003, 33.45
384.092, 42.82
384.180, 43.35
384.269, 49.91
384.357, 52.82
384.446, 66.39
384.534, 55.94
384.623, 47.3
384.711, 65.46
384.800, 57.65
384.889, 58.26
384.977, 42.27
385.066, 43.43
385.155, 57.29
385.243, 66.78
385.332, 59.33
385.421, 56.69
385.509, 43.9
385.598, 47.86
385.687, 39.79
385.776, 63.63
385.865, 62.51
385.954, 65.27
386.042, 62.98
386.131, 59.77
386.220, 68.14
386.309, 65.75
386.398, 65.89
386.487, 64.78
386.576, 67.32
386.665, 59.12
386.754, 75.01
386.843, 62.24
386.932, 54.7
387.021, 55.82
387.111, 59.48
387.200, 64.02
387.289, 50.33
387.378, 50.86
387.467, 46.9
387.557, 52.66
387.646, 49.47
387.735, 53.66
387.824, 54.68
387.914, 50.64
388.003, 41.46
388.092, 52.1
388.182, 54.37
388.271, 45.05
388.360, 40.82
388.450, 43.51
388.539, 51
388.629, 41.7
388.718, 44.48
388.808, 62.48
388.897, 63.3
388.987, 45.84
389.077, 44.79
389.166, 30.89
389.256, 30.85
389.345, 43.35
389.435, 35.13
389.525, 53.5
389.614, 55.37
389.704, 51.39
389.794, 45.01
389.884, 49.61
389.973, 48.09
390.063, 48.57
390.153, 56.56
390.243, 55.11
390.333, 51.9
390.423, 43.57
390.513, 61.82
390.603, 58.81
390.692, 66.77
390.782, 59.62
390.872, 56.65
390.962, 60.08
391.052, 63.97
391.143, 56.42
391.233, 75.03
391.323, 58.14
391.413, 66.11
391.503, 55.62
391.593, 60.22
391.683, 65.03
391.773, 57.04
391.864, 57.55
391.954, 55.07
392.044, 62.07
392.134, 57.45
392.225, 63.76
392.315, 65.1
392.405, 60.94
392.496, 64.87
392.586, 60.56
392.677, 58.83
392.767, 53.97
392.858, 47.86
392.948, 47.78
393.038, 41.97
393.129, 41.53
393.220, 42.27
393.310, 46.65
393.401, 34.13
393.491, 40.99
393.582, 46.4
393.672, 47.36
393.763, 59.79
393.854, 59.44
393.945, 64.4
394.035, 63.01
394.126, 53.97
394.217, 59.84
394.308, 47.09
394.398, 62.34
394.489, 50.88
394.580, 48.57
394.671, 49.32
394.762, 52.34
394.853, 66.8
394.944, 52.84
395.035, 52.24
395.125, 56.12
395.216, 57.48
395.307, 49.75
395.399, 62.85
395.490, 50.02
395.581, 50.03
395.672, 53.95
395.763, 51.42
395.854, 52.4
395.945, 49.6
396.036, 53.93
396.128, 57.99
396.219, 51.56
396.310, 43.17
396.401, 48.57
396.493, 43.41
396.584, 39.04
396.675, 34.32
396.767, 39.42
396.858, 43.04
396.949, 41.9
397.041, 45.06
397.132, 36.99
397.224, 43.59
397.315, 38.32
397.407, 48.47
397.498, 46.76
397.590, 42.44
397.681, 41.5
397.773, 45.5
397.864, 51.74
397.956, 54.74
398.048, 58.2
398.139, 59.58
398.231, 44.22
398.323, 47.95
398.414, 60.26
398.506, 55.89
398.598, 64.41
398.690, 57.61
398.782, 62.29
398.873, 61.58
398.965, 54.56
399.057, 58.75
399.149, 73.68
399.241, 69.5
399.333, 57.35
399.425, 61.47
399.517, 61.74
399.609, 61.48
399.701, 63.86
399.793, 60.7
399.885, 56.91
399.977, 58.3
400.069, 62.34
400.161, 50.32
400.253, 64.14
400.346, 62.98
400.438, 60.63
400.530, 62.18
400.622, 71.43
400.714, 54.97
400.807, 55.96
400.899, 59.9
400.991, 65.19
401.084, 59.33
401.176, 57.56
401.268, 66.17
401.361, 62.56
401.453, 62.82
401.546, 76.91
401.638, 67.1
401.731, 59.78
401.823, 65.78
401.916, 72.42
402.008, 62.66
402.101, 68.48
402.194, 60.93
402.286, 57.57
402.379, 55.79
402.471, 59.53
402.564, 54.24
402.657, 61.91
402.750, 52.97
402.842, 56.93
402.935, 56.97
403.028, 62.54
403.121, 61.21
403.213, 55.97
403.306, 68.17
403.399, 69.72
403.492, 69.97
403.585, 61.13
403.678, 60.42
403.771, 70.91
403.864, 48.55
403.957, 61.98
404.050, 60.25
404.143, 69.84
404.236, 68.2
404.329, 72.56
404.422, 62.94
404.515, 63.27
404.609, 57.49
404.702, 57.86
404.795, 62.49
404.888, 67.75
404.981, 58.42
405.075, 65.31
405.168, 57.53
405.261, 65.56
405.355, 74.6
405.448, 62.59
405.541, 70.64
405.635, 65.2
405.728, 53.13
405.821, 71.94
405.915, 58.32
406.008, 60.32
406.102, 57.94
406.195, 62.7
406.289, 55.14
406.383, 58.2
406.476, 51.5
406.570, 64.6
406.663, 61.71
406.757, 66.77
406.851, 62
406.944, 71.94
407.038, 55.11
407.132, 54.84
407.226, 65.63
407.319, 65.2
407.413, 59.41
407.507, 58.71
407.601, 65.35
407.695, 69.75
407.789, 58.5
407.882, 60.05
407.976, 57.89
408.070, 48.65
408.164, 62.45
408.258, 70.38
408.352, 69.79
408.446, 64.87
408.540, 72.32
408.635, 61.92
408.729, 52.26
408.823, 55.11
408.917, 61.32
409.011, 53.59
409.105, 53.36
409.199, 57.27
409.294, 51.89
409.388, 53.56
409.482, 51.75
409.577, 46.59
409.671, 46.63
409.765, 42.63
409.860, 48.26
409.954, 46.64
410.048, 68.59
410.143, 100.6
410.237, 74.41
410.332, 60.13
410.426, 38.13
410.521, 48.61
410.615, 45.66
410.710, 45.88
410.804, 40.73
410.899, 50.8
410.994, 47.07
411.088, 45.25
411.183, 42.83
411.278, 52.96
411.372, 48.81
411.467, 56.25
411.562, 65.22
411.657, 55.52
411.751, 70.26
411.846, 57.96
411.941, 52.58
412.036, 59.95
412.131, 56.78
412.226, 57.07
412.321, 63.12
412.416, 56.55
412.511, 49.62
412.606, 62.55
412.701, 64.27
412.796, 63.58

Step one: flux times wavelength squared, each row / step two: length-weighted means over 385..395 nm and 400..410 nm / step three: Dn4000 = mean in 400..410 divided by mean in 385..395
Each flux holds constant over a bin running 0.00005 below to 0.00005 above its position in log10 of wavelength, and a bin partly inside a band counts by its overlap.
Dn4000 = 1.2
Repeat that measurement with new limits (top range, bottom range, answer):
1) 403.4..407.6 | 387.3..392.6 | 1.26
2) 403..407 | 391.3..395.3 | 1.22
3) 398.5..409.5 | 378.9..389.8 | 1.35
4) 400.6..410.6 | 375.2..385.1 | 1.47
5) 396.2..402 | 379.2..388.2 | 1.18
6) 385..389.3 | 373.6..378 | 1.37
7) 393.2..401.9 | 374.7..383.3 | 1.29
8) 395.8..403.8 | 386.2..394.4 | 1.10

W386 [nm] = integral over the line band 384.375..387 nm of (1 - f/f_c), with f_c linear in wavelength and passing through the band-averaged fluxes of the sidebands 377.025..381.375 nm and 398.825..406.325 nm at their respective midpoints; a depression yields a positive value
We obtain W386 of -0.42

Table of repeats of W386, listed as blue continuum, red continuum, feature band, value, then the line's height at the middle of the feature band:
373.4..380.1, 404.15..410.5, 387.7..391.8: -0.170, 50.2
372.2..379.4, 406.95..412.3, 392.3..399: 0.683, 57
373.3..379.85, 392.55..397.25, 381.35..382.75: -0.422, 45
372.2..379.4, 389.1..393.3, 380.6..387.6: 0.202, 55.6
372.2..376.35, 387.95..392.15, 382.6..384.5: 0.427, 57.7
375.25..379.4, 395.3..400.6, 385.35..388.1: -0.444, 49.2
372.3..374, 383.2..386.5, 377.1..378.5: 0.554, 80.2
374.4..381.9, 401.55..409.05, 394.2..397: 0.270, 56.1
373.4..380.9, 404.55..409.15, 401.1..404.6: -0.220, 59.1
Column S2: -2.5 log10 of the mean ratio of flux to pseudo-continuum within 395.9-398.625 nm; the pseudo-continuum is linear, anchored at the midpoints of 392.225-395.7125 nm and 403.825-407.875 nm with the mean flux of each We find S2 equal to 0.17 mag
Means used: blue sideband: 53.4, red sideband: 62.4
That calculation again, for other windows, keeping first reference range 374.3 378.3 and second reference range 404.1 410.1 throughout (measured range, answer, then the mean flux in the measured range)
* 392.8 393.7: 0.20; 43.8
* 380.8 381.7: -0.22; 55.9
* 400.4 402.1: -0.12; 63.7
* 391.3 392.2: -0.15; 59.6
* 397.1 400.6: -0.01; 56.1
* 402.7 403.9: -0.05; 61.3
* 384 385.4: -0.12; 53.3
